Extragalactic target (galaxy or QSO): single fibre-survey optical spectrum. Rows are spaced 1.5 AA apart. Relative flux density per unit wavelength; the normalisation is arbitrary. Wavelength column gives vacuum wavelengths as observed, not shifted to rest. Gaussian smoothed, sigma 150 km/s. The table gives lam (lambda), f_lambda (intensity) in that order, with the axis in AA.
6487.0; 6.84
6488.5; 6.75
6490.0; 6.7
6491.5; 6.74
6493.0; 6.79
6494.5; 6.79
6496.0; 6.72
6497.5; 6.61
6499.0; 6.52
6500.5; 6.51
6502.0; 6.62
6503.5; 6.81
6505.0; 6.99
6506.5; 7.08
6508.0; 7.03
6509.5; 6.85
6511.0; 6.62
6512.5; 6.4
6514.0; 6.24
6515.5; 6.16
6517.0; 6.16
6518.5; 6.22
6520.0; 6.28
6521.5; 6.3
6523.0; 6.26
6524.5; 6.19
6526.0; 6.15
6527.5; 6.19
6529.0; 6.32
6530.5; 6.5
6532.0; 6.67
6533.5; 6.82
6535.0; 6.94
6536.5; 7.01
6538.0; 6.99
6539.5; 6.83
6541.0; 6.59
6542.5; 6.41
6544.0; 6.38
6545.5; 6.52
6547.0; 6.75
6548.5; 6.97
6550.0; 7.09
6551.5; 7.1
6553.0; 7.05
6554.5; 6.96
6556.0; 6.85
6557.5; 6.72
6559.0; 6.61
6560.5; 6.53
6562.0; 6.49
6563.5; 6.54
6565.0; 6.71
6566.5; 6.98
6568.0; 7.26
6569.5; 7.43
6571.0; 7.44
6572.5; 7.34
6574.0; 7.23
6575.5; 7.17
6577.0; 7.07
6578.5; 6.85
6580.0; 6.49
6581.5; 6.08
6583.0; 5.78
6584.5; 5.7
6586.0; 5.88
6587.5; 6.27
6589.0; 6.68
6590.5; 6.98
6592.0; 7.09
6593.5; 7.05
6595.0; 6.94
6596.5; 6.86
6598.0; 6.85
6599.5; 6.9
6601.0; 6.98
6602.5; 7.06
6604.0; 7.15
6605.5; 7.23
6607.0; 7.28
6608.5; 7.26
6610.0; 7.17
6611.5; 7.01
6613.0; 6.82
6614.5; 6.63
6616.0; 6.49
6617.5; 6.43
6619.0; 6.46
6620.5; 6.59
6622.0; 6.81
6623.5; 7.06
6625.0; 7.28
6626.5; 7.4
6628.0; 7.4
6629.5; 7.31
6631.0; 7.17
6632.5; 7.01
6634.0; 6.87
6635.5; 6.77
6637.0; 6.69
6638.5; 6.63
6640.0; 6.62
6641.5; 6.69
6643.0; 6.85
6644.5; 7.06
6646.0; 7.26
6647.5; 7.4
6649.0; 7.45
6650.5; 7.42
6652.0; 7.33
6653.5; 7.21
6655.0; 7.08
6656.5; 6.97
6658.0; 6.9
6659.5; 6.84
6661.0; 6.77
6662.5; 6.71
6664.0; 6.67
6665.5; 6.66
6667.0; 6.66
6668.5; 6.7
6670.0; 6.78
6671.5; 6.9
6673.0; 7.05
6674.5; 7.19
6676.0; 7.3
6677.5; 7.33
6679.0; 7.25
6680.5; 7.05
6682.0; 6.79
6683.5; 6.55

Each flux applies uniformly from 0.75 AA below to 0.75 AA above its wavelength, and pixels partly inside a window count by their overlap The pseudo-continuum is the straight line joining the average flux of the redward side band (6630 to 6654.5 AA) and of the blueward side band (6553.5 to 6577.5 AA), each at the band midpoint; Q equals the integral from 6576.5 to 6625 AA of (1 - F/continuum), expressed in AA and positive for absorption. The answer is 1.7 AA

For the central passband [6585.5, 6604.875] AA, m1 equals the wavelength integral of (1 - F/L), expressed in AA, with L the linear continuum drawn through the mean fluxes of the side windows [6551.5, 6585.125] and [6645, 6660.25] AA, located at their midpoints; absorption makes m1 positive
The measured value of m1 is 0.2 AA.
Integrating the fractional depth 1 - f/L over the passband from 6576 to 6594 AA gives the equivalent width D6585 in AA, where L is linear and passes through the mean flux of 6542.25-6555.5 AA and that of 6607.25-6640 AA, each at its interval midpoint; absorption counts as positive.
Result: 1.0 AA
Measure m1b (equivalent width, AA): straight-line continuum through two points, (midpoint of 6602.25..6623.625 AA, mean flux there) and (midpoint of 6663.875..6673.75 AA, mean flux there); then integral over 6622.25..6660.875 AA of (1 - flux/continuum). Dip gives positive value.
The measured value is -1.3 AA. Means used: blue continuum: 6.89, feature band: 7.06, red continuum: 6.78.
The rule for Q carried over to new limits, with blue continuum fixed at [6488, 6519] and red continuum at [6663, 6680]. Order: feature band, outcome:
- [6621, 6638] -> -0.5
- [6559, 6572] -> -0.3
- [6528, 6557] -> -0.3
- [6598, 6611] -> -0.5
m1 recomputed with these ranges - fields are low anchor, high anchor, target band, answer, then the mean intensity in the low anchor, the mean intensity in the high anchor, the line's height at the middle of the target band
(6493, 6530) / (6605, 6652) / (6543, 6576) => -1.0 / 6.51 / 6.99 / 6.7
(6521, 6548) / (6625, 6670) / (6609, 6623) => 0.3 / 6.55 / 6.98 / 6.86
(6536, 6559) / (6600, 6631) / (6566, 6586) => 0.3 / 6.81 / 6.99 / 6.88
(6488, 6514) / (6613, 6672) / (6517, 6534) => 1.1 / 6.72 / 6.92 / 6.76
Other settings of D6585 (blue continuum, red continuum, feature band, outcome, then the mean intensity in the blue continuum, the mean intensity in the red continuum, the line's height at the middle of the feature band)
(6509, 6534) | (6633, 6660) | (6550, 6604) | -1.3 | 6.36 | 7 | 6.65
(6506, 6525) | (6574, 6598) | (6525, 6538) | -0.2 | 6.44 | 6.62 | 6.48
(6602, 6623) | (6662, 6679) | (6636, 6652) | -0.3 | 6.88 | 6.92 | 6.91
